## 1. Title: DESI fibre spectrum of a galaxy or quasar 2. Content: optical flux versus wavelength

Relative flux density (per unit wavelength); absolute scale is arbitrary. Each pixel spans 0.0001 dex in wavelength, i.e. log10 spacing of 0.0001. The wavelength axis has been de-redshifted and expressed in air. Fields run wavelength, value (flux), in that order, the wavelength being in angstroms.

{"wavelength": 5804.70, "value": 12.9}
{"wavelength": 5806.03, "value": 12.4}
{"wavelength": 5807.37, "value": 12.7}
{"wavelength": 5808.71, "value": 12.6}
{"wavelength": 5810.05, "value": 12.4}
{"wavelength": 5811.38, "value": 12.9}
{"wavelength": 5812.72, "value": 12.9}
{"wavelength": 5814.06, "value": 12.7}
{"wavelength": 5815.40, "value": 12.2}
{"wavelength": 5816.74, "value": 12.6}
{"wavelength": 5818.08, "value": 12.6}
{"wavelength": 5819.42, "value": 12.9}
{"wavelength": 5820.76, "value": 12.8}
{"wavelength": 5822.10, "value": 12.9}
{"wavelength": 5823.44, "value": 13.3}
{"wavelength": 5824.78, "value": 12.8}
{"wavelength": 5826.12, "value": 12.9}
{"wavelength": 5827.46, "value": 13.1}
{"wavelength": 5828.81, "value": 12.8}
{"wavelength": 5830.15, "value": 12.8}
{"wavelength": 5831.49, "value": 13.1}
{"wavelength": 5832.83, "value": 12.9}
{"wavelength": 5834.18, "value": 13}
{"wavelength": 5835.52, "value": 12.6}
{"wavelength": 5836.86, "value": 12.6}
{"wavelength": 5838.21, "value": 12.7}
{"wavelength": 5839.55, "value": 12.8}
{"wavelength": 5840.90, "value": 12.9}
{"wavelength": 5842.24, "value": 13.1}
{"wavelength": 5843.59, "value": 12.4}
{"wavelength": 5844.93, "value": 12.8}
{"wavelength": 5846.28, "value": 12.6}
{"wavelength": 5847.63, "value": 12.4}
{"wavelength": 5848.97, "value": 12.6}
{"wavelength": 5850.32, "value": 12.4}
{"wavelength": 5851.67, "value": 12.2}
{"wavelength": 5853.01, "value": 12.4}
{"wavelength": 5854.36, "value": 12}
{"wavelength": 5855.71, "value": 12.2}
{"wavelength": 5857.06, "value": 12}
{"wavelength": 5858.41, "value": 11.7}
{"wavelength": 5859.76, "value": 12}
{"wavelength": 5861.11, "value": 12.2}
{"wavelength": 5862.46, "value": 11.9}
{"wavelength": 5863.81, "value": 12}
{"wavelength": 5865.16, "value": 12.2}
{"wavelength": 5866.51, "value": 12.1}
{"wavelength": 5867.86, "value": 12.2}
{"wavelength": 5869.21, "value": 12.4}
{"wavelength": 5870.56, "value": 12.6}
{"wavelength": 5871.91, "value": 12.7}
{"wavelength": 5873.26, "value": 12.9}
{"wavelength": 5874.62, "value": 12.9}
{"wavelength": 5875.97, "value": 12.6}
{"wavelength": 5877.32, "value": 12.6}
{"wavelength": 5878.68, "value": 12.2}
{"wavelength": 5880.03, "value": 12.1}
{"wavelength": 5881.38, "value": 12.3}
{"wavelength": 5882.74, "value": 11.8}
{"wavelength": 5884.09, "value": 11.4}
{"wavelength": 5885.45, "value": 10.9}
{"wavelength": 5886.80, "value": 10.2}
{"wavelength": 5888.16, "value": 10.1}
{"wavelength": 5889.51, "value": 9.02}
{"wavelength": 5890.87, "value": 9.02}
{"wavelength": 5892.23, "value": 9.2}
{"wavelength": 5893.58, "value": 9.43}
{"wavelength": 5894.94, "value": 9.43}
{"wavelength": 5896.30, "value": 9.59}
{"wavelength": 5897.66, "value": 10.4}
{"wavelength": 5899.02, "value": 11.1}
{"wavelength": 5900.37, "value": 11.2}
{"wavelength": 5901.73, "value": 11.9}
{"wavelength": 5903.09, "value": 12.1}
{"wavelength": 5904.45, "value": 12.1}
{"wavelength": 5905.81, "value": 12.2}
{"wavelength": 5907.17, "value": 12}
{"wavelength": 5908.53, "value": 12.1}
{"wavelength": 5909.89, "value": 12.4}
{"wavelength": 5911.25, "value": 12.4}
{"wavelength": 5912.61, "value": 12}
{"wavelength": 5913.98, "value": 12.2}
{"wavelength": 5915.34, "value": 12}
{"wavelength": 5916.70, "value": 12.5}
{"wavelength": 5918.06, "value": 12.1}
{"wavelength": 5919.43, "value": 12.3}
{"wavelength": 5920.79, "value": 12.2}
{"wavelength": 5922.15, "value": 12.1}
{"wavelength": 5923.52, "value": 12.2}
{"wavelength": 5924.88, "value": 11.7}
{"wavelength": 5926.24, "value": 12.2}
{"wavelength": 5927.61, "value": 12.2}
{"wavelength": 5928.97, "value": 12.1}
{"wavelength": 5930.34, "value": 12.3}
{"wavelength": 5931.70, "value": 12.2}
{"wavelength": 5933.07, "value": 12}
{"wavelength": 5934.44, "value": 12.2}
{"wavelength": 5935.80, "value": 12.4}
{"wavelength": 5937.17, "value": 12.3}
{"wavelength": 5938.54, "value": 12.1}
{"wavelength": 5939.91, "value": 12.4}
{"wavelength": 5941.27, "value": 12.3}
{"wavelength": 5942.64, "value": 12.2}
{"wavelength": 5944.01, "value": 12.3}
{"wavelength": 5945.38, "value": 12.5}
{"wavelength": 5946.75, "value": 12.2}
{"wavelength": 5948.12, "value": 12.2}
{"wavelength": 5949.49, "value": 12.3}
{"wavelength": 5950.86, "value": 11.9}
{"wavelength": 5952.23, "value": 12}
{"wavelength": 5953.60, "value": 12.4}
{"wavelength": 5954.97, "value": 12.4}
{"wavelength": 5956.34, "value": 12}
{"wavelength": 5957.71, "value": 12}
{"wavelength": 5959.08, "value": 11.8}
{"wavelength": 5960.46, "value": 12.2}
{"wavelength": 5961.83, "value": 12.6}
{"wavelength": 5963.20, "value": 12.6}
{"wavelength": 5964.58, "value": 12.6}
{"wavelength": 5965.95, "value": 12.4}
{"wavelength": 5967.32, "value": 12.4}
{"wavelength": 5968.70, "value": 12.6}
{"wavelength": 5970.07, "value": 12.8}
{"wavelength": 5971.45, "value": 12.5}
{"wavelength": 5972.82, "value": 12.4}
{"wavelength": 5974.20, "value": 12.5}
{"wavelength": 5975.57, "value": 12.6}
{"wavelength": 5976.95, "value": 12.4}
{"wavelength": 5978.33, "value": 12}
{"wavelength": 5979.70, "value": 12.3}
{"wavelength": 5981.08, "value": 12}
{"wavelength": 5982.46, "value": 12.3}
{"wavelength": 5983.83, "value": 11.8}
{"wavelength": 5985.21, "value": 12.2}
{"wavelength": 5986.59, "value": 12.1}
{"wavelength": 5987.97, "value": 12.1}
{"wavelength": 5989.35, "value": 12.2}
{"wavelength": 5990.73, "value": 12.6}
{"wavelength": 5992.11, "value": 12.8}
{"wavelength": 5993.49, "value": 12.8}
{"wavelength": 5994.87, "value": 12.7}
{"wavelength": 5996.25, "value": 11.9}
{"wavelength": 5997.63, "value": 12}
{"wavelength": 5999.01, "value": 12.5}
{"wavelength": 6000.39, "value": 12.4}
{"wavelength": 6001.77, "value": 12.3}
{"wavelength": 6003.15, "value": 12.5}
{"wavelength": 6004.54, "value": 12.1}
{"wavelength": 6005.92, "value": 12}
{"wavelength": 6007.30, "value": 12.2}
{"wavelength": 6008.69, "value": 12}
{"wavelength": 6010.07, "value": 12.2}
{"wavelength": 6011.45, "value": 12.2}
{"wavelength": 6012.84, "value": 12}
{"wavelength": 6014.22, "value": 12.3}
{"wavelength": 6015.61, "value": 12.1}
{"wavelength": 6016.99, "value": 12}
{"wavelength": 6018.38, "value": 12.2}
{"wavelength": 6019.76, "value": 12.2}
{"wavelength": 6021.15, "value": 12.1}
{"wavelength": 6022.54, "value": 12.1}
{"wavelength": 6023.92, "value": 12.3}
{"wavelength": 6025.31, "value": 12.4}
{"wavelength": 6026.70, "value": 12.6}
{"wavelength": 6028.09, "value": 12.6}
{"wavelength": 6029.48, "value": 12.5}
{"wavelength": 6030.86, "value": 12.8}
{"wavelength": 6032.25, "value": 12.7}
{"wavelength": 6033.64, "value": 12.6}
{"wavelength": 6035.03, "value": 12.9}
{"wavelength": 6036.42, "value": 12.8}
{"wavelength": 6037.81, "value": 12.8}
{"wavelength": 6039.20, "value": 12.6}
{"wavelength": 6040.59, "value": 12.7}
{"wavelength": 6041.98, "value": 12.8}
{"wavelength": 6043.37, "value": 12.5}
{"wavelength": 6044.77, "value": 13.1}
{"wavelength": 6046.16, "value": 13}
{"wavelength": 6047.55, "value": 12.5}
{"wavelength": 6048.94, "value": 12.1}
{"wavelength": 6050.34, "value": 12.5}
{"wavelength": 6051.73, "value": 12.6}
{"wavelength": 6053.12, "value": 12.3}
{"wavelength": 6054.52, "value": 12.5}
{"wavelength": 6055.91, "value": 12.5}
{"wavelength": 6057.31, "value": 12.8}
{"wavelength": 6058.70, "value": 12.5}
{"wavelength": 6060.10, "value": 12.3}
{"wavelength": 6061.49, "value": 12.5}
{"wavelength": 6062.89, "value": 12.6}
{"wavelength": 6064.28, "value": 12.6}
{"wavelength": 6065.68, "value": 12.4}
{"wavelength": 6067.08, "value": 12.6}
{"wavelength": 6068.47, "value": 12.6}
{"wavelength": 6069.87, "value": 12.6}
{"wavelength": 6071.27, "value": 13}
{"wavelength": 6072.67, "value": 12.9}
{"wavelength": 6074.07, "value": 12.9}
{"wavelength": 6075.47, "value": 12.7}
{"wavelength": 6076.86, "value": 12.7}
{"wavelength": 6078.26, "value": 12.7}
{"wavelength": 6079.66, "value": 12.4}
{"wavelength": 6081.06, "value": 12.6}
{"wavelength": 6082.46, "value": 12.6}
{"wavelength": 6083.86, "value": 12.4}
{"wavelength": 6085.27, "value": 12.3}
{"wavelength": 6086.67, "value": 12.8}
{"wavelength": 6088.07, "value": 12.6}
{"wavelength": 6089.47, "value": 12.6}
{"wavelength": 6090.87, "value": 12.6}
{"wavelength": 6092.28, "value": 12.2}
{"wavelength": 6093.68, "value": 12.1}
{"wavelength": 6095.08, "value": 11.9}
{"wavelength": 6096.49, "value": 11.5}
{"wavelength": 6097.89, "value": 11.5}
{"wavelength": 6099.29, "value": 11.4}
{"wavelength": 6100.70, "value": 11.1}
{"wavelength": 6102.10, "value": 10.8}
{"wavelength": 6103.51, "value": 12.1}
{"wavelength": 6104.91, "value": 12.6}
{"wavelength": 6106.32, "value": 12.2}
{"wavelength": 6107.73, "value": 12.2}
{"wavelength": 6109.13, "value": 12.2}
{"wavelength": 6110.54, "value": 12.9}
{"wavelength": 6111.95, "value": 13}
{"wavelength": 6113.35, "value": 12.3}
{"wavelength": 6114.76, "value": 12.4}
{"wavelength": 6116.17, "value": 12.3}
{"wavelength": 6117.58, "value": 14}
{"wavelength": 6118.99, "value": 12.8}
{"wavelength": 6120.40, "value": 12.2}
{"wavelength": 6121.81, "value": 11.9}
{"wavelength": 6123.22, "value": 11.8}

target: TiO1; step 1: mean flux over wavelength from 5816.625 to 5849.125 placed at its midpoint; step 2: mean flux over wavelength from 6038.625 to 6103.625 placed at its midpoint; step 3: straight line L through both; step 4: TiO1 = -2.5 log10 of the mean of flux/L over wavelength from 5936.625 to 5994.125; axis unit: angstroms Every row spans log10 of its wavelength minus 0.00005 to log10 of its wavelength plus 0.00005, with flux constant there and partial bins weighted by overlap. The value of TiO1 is 0.02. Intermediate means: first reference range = 12.8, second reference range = 12.4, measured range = 12.3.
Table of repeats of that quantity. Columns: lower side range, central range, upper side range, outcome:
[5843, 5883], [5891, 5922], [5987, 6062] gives 0.08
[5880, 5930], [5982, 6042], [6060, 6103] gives -0.03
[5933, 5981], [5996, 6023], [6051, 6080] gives 0.03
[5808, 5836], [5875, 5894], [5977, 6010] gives 0.15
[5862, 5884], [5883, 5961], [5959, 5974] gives 0.06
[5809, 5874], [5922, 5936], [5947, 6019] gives 0.02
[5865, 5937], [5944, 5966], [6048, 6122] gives -0.03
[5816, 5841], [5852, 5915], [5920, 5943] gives 0.08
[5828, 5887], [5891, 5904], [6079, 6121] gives 0.18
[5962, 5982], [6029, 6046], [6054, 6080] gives -0.02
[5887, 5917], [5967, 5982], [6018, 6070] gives -0.05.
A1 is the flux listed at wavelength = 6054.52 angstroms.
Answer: 12.5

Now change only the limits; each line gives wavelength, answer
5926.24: 12.2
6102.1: 10.8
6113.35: 12.3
